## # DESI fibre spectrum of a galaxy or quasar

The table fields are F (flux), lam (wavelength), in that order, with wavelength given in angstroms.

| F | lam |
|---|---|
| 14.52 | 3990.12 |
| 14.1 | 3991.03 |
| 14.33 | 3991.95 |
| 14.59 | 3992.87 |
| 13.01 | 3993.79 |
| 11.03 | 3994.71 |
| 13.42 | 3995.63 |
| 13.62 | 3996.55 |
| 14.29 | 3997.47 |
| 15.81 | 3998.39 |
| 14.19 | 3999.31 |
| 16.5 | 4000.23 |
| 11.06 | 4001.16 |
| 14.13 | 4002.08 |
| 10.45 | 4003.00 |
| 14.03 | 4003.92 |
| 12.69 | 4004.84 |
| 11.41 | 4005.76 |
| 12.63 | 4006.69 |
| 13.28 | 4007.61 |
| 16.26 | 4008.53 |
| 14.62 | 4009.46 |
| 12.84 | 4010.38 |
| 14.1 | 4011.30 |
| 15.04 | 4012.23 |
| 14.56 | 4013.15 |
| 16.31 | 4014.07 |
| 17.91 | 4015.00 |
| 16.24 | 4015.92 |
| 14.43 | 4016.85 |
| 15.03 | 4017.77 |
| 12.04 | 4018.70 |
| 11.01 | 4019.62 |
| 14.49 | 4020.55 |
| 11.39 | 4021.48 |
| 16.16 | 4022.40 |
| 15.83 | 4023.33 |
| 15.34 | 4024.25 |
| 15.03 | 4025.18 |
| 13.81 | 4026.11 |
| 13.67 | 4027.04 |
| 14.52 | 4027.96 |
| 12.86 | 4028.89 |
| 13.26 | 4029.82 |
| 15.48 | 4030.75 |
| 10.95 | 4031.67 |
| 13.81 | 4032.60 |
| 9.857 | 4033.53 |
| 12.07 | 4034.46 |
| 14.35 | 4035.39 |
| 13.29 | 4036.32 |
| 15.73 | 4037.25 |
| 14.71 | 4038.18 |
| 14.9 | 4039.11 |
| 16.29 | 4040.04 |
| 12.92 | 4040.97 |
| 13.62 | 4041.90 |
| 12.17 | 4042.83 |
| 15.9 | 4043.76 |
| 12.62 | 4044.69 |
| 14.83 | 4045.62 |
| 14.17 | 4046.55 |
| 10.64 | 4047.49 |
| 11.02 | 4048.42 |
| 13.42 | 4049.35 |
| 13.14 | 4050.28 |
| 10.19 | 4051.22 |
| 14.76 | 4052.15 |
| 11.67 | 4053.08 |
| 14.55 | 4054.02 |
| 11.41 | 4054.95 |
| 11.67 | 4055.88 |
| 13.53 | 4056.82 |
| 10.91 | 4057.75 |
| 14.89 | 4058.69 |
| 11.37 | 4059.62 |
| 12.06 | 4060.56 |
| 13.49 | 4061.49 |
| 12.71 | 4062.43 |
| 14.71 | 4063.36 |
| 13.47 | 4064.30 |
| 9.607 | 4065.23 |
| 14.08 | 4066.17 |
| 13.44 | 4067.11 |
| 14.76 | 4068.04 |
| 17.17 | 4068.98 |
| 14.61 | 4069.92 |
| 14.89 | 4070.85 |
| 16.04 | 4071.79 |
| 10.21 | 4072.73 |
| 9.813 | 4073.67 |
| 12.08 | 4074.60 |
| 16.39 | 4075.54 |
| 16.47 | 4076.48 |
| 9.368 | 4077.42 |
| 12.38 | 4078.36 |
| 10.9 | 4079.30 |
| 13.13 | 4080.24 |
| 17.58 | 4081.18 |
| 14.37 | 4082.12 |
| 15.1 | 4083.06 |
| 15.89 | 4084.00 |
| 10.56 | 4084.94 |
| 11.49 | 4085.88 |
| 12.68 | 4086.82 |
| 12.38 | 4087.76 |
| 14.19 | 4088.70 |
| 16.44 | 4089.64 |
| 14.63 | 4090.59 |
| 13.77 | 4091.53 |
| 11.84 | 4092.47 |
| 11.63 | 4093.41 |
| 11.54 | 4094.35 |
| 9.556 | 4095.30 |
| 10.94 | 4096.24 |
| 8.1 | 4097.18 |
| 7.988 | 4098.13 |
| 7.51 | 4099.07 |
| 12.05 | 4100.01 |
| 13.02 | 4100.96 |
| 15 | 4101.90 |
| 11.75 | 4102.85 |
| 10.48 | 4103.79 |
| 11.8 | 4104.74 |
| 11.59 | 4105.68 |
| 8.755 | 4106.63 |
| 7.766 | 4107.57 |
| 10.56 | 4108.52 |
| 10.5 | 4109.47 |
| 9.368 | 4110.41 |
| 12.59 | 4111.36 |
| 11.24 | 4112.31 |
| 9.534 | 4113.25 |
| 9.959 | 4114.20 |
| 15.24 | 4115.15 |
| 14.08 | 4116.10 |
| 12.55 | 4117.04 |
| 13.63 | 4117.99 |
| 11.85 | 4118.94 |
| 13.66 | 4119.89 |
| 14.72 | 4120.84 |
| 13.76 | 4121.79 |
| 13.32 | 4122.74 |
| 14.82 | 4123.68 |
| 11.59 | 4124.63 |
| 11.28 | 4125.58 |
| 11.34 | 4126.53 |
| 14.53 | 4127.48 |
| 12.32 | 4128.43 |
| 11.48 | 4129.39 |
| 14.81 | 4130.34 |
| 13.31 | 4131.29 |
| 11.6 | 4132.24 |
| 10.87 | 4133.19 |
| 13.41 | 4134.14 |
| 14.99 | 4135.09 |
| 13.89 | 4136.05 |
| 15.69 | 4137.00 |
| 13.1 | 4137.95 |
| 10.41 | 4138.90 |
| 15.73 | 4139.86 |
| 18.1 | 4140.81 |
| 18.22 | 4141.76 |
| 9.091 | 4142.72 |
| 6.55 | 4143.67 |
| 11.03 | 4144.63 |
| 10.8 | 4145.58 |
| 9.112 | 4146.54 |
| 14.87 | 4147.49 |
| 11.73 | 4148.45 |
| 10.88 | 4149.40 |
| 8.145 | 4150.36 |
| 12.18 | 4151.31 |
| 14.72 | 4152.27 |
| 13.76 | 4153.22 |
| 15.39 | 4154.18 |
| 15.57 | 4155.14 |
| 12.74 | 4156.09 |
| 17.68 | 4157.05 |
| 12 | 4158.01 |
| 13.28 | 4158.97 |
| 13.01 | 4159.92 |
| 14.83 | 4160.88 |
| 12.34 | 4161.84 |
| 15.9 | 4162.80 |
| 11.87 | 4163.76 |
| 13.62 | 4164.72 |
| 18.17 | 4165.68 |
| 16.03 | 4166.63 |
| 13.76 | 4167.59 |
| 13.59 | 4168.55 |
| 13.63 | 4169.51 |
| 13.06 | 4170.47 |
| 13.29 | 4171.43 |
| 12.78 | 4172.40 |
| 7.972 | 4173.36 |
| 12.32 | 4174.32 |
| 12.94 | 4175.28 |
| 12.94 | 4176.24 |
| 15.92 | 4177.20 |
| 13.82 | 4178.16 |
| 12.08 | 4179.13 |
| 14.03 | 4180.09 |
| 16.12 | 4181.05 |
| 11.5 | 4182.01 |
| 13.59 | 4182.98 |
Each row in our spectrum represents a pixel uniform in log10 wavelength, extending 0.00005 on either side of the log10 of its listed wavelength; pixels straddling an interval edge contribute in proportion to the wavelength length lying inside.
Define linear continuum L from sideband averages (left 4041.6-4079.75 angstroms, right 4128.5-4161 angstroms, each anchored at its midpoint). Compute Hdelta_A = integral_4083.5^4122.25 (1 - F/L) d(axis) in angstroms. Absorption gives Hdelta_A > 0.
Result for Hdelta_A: 3.44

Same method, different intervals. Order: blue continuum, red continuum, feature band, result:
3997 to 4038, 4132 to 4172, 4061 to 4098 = 1.51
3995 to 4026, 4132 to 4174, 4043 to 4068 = 1.68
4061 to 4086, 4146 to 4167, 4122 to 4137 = 0.57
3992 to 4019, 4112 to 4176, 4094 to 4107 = 2.55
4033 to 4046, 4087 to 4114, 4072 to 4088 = -1.20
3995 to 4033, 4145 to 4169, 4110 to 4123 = 1.01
